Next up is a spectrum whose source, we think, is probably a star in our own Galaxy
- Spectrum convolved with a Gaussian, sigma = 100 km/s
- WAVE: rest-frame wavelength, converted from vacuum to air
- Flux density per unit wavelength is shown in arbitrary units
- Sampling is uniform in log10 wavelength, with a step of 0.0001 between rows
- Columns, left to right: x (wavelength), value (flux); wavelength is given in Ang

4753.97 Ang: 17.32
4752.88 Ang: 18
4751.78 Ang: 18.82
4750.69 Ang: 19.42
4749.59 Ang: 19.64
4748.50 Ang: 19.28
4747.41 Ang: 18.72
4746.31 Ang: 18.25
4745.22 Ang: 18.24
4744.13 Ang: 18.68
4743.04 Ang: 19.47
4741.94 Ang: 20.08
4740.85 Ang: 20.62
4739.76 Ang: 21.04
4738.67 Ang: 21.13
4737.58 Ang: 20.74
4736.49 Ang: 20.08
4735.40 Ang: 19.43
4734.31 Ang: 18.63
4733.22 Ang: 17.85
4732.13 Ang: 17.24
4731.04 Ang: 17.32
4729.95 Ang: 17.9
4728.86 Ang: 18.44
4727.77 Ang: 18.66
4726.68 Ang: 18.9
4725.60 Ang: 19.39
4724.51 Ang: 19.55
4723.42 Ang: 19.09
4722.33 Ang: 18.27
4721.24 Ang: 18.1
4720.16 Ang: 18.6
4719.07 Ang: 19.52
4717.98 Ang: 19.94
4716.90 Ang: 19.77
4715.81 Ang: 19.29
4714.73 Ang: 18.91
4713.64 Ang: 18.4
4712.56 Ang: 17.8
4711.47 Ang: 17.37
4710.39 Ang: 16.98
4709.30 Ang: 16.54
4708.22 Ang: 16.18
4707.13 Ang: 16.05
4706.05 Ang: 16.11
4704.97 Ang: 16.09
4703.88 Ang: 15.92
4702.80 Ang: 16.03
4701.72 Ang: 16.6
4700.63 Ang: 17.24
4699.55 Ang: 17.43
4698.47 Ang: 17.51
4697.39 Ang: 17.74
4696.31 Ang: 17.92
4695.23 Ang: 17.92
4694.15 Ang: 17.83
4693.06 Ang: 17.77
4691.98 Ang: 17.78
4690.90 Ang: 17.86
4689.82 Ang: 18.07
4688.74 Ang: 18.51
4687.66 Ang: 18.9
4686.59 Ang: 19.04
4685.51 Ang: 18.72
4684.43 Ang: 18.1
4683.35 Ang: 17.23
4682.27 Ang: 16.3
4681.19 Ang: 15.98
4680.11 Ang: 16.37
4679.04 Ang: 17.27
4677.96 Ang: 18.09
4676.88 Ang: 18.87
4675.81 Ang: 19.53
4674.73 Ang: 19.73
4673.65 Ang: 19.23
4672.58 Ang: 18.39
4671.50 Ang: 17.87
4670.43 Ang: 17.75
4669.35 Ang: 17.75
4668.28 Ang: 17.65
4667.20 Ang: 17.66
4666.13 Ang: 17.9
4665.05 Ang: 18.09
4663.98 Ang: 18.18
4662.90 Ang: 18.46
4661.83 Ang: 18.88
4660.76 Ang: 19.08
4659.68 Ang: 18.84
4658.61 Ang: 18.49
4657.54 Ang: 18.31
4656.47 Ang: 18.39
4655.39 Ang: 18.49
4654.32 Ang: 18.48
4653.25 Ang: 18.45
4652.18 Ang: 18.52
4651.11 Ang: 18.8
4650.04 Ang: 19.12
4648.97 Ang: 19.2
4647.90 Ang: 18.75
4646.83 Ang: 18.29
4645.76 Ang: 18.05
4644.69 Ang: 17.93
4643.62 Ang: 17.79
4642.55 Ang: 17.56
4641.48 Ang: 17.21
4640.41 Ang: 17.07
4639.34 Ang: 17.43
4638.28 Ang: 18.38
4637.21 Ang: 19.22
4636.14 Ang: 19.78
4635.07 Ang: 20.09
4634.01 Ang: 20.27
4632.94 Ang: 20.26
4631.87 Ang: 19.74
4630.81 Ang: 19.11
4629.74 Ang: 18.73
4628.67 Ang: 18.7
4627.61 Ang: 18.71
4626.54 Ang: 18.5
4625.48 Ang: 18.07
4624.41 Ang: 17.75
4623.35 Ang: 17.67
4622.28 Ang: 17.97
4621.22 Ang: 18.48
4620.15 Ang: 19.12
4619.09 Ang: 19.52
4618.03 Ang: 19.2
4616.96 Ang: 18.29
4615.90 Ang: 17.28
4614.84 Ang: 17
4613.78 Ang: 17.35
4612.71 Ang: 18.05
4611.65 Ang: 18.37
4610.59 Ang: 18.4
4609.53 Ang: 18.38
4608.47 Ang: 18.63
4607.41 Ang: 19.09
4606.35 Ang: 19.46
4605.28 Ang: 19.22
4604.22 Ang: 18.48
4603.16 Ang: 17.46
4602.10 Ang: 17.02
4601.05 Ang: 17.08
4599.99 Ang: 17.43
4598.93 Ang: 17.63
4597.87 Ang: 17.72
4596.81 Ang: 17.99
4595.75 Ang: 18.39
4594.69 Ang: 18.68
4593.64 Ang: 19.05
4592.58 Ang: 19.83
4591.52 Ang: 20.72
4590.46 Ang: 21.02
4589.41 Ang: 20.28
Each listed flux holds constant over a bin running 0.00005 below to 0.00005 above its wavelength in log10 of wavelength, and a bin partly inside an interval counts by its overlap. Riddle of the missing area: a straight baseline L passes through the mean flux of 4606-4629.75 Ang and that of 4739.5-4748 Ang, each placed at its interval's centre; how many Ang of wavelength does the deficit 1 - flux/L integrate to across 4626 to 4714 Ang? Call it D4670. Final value 3.3 Ang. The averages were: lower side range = 18.4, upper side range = 19.3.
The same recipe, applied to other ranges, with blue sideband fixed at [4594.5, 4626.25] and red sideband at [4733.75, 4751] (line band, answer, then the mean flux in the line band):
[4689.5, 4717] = 2.6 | 17.4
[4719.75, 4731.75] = 0.5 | 18.5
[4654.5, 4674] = 0.5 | 18.3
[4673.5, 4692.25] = 0.9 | 18.1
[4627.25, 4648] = -0.2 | 18.7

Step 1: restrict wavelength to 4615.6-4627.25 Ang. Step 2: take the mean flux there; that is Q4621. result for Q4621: 18.4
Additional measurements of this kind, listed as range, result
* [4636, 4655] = 18.3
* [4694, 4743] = 18.3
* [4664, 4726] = 17.9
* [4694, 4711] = 16.9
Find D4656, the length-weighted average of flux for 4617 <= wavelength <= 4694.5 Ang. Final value 18.4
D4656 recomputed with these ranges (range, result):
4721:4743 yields 19.1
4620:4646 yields 18.5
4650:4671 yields 18.3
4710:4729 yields 18.7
